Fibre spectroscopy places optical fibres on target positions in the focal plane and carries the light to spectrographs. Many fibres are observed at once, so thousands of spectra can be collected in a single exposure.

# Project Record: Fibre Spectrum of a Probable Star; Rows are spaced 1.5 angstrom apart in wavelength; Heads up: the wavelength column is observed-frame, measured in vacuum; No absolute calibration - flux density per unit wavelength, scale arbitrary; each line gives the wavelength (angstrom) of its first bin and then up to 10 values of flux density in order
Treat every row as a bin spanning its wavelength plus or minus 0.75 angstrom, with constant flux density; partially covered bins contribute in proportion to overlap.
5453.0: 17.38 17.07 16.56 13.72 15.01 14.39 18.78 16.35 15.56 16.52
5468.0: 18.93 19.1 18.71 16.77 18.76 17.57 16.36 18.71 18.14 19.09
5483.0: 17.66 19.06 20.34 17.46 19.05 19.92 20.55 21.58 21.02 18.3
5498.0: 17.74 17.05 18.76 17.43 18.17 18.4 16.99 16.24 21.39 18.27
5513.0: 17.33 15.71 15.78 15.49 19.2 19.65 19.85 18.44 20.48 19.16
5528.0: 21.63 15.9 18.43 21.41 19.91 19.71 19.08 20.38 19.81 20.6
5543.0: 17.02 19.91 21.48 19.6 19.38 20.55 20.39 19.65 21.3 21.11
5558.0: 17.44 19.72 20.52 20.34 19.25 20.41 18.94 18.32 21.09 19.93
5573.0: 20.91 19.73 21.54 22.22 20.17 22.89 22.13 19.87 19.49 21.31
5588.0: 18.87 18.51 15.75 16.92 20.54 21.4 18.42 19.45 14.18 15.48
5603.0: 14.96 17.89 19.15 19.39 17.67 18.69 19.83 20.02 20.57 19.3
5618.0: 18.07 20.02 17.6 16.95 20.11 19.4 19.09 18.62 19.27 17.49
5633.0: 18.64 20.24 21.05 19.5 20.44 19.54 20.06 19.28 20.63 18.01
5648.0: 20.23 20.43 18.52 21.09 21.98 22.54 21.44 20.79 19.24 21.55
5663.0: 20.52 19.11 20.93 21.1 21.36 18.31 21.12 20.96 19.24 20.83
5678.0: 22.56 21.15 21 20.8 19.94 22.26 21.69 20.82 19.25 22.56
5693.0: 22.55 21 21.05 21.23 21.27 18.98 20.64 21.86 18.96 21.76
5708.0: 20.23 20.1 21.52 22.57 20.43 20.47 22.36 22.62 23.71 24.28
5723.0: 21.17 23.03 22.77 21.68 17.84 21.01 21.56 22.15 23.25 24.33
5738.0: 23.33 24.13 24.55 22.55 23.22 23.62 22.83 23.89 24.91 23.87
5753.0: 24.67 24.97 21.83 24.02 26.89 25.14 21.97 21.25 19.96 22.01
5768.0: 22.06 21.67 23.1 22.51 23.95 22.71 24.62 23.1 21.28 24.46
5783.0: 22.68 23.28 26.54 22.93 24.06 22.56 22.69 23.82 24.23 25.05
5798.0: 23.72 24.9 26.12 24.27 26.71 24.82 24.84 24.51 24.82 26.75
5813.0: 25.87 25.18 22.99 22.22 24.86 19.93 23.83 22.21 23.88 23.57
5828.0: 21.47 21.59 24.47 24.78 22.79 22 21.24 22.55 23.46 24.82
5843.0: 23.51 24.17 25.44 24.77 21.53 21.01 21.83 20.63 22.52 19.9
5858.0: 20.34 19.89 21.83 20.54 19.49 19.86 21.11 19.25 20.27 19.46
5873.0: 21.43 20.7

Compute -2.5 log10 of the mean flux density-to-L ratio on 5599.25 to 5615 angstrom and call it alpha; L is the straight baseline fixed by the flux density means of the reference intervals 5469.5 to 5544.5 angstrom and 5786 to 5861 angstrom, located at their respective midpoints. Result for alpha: 0.13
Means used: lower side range 18.7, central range 17.9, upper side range 23.4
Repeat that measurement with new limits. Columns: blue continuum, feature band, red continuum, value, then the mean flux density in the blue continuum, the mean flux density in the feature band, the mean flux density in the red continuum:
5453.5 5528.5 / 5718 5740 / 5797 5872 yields -0.05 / 18.1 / 22.4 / 22.9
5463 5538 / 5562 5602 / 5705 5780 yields 0.02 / 18.5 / 19.6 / 22.6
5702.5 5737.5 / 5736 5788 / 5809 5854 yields -0.05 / 21.7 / 23.4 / 23.3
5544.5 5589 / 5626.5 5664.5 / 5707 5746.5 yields 0.07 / 20.3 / 20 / 22.2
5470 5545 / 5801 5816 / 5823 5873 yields -0.17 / 18.7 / 25.2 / 22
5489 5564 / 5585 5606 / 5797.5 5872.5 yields 0.11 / 19.1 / 18.1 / 22.8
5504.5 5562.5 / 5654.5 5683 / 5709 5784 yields 0.03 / 19.2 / 20.8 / 22.8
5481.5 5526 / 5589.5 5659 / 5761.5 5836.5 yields 0.08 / 18.5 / 19.1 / 23.5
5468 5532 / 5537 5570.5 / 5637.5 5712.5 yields -0.04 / 18.5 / 19.8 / 20.7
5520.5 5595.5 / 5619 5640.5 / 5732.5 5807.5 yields 0.11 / 19.9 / 19.2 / 23.6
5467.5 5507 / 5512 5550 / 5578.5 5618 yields -0.02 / 18.6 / 19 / 18.9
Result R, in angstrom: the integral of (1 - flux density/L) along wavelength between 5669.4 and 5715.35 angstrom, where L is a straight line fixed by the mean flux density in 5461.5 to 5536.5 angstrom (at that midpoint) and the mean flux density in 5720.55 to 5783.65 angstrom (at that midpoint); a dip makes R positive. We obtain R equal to 2.1 angstrom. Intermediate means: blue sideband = 18.5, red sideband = 23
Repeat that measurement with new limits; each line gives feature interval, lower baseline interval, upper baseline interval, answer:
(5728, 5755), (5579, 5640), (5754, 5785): -1.0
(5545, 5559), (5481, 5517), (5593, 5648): -1.1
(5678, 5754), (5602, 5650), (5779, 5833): -1.5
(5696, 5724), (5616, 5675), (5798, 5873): -0.6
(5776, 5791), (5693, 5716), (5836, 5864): -1.4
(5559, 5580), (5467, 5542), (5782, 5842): -0.5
